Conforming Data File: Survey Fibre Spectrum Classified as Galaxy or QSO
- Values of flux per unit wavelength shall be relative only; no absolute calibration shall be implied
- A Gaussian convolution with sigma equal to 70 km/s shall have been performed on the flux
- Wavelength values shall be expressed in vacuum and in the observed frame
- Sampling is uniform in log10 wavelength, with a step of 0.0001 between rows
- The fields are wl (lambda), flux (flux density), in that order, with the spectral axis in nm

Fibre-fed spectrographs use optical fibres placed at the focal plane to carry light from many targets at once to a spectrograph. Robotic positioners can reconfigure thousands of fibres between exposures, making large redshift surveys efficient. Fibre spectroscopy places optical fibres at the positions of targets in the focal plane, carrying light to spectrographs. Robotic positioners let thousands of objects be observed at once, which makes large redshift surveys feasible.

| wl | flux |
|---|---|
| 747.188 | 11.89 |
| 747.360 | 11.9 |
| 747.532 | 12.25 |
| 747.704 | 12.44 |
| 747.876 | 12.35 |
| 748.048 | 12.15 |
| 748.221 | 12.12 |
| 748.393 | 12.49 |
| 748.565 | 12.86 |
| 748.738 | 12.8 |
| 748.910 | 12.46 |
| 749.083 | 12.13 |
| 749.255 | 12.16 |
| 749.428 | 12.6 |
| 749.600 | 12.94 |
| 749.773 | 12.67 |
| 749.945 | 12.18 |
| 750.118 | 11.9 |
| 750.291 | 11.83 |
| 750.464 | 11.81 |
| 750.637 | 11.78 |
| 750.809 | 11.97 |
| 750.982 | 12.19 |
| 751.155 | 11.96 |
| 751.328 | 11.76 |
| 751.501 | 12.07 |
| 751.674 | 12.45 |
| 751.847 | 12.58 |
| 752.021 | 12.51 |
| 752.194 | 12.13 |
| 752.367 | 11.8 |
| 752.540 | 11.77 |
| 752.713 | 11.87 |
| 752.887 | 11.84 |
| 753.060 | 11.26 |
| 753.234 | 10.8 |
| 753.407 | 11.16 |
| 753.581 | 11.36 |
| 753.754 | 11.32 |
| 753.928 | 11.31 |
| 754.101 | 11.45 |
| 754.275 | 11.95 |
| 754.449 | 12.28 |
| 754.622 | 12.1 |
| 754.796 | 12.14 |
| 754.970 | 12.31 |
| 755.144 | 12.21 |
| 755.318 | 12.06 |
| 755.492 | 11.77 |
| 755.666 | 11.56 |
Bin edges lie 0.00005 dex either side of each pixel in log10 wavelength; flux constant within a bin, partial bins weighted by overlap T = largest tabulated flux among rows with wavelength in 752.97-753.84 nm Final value 11.36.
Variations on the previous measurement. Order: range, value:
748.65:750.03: 12.94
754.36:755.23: 12.31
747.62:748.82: 12.86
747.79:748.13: 12.35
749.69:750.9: 12.67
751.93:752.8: 12.51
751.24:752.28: 12.58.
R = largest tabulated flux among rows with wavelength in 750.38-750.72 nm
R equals 11.81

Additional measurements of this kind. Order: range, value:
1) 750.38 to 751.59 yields 12.19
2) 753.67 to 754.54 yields 12.28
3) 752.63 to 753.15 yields 11.87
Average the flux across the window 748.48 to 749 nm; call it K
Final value 12.7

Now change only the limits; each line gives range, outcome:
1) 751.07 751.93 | 12.2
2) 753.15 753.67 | 11.1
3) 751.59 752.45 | 12.3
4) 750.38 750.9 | 11.9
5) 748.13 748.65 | 12.5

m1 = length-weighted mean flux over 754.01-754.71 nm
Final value 11.9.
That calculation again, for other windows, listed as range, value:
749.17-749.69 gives 12.6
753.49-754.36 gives 11.5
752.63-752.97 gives 11.8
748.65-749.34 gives 12.4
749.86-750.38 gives 12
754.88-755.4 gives 12.2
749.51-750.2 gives 12.4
